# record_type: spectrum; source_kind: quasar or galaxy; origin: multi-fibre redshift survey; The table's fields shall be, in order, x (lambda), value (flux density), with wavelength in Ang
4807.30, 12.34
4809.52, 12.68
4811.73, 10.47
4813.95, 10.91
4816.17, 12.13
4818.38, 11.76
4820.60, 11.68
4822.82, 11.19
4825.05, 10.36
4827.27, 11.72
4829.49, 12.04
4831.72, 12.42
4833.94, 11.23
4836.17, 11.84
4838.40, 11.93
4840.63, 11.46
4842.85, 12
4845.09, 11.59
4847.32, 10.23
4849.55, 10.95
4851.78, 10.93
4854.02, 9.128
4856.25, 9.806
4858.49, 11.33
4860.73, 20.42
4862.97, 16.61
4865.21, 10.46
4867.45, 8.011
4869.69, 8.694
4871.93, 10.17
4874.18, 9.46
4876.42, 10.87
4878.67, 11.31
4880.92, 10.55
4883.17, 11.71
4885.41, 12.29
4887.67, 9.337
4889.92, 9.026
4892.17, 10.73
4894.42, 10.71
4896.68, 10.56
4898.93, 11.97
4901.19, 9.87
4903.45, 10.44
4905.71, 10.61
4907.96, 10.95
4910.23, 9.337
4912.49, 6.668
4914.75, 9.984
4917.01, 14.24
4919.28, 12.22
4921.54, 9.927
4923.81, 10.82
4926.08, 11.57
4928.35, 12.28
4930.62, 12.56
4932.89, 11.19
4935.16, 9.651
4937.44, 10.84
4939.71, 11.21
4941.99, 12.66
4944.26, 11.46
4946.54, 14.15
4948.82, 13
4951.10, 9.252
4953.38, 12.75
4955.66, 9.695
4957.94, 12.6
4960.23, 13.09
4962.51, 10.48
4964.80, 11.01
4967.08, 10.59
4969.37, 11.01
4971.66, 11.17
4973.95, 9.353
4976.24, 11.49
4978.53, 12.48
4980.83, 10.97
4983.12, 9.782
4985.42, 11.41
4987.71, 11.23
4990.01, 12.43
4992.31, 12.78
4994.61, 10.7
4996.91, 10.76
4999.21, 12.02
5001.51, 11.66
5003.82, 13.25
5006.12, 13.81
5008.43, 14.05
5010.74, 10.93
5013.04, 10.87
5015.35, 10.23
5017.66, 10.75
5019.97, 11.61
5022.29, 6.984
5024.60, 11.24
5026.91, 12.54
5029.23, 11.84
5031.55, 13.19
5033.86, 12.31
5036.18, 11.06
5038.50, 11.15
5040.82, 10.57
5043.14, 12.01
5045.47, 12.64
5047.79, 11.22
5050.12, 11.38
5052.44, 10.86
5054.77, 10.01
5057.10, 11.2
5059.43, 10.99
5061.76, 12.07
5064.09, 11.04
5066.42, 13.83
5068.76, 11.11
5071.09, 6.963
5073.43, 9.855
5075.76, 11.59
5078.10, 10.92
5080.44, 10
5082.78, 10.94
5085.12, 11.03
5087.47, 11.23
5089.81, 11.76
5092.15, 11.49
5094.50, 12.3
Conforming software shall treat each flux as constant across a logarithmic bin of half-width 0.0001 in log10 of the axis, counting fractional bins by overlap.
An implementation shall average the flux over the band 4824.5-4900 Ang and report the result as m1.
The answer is 11.2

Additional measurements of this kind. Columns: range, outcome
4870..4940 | 10.7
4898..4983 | 11.2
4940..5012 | 11.7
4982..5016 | 11.8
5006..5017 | 11.8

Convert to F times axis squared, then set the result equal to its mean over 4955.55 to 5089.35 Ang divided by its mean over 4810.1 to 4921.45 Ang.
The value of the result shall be 1.08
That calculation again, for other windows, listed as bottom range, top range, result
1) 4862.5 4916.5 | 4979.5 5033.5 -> 1.16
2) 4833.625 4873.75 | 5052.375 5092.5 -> 1.04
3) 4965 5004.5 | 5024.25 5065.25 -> 1.04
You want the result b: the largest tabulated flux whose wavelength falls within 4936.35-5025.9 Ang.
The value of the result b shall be 14.15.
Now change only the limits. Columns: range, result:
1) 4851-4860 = 11.33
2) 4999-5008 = 13.81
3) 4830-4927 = 20.42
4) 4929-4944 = 12.66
